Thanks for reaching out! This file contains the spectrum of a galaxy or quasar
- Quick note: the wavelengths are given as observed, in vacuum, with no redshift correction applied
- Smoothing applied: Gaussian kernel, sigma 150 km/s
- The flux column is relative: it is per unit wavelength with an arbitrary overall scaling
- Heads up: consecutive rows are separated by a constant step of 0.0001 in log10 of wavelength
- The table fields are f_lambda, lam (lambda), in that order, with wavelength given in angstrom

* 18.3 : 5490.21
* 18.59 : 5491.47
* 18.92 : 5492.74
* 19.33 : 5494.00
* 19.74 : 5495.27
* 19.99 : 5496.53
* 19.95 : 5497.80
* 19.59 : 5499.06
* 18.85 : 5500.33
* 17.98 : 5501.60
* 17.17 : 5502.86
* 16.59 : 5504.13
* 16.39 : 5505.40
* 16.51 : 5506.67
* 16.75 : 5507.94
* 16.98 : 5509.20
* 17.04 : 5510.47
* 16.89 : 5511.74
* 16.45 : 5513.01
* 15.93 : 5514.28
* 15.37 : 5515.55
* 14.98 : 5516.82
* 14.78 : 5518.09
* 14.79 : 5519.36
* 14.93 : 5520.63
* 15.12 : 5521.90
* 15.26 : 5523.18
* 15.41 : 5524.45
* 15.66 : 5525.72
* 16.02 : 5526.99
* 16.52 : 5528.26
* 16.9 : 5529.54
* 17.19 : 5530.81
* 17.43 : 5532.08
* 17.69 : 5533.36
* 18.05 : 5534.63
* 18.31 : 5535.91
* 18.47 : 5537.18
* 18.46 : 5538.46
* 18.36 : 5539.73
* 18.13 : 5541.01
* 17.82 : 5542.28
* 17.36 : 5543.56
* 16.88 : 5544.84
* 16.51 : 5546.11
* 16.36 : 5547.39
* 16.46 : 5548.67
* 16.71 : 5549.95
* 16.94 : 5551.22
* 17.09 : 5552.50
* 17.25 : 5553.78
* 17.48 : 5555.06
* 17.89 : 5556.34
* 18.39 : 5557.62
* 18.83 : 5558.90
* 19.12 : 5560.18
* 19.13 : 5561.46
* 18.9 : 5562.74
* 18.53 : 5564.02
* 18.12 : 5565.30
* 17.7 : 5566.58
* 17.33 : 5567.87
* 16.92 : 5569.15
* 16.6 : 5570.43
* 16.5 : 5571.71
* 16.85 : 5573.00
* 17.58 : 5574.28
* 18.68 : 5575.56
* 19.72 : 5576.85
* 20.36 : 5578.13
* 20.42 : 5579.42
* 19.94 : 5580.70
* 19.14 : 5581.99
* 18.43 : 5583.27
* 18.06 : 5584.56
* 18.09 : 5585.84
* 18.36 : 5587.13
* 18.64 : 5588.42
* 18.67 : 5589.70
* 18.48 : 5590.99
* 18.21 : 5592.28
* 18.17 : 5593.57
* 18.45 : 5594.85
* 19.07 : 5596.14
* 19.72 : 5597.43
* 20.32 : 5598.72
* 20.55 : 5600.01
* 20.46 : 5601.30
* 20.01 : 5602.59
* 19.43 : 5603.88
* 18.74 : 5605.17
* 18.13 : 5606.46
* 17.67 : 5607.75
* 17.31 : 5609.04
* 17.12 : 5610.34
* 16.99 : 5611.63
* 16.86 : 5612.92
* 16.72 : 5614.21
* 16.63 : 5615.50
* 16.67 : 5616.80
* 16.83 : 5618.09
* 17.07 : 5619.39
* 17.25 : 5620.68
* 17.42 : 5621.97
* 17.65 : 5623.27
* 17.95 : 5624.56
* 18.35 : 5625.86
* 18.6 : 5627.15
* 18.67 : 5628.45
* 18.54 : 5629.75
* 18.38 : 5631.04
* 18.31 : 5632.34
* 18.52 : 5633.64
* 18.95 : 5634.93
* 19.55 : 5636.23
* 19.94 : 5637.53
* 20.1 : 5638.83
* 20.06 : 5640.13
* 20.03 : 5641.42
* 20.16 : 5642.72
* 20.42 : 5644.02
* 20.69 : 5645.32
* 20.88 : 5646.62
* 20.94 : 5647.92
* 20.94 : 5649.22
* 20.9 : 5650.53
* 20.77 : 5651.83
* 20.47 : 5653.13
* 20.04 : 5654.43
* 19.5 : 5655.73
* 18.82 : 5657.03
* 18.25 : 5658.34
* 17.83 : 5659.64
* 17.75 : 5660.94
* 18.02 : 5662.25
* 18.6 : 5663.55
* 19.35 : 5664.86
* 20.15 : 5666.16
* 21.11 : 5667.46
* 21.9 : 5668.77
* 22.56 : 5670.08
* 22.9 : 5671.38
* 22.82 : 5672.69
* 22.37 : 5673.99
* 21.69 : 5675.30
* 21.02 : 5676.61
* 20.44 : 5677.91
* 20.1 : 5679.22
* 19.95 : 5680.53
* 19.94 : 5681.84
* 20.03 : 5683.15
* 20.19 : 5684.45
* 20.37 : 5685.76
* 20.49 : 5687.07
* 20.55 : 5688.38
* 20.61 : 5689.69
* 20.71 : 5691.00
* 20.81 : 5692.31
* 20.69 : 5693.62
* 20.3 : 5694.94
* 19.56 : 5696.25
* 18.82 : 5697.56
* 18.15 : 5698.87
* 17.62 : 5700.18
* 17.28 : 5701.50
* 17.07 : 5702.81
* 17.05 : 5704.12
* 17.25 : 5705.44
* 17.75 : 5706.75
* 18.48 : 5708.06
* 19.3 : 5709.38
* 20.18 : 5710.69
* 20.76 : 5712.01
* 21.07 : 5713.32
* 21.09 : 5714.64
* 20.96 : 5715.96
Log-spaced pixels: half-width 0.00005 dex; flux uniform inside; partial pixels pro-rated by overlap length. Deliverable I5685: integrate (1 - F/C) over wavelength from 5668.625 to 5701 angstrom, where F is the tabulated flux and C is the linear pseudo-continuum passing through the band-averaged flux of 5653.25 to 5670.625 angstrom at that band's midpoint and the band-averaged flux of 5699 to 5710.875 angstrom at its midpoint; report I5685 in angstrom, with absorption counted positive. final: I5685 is -3.2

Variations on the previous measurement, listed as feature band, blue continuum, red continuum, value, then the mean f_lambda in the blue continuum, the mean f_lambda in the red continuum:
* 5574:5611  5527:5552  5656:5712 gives -1.4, 17.4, 19.7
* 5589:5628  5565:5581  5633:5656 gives 2.0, 18.2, 20.2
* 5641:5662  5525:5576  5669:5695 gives 0.3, 17.5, 21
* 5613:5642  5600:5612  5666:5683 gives 1.8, 18.6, 21.3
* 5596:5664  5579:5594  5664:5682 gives 3.7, 18.7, 21.2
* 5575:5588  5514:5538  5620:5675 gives -0.9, 16.3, 19.7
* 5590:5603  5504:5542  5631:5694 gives -0.6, 16.6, 20.2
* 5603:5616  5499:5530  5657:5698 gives 0.7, 16.3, 20.3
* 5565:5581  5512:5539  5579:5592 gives 0.1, 16.4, 18.8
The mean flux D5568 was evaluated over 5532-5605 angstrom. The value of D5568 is 18.3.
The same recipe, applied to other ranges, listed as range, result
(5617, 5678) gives 19.6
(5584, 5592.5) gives 18.4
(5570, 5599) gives 18.6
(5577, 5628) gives 18.4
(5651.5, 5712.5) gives 19.8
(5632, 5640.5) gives 19.4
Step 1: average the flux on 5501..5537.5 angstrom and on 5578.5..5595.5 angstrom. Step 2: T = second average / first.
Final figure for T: 1.1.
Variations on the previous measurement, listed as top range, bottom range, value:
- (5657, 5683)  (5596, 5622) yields 1.12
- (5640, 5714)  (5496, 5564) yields 1.16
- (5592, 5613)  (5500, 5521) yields 1.14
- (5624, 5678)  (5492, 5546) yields 1.16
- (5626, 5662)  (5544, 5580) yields 1.10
